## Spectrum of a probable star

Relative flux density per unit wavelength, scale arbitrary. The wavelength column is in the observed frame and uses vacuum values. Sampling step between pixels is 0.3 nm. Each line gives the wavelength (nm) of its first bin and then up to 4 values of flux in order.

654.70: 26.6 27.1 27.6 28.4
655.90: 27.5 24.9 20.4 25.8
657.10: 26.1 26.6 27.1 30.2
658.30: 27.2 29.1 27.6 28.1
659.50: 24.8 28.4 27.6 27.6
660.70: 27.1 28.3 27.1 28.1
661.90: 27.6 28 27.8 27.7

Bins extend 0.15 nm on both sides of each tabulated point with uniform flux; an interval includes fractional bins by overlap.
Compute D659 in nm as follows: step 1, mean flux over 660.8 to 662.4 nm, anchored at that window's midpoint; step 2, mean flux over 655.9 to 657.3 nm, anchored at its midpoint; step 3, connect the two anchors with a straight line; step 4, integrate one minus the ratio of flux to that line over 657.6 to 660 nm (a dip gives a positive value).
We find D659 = -0.16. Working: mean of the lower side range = 24.7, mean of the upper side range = 27.8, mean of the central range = 27.8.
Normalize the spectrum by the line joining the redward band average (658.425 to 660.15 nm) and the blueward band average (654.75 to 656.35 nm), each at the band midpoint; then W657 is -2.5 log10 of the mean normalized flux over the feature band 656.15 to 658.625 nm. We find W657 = 0.04 mag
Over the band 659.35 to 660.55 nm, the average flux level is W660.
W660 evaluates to 27.1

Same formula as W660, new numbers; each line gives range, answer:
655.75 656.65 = 24.3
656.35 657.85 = 25.2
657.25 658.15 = 28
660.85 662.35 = 27.8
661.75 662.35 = 27.8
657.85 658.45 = 28.7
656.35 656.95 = 23.1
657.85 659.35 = 28.4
